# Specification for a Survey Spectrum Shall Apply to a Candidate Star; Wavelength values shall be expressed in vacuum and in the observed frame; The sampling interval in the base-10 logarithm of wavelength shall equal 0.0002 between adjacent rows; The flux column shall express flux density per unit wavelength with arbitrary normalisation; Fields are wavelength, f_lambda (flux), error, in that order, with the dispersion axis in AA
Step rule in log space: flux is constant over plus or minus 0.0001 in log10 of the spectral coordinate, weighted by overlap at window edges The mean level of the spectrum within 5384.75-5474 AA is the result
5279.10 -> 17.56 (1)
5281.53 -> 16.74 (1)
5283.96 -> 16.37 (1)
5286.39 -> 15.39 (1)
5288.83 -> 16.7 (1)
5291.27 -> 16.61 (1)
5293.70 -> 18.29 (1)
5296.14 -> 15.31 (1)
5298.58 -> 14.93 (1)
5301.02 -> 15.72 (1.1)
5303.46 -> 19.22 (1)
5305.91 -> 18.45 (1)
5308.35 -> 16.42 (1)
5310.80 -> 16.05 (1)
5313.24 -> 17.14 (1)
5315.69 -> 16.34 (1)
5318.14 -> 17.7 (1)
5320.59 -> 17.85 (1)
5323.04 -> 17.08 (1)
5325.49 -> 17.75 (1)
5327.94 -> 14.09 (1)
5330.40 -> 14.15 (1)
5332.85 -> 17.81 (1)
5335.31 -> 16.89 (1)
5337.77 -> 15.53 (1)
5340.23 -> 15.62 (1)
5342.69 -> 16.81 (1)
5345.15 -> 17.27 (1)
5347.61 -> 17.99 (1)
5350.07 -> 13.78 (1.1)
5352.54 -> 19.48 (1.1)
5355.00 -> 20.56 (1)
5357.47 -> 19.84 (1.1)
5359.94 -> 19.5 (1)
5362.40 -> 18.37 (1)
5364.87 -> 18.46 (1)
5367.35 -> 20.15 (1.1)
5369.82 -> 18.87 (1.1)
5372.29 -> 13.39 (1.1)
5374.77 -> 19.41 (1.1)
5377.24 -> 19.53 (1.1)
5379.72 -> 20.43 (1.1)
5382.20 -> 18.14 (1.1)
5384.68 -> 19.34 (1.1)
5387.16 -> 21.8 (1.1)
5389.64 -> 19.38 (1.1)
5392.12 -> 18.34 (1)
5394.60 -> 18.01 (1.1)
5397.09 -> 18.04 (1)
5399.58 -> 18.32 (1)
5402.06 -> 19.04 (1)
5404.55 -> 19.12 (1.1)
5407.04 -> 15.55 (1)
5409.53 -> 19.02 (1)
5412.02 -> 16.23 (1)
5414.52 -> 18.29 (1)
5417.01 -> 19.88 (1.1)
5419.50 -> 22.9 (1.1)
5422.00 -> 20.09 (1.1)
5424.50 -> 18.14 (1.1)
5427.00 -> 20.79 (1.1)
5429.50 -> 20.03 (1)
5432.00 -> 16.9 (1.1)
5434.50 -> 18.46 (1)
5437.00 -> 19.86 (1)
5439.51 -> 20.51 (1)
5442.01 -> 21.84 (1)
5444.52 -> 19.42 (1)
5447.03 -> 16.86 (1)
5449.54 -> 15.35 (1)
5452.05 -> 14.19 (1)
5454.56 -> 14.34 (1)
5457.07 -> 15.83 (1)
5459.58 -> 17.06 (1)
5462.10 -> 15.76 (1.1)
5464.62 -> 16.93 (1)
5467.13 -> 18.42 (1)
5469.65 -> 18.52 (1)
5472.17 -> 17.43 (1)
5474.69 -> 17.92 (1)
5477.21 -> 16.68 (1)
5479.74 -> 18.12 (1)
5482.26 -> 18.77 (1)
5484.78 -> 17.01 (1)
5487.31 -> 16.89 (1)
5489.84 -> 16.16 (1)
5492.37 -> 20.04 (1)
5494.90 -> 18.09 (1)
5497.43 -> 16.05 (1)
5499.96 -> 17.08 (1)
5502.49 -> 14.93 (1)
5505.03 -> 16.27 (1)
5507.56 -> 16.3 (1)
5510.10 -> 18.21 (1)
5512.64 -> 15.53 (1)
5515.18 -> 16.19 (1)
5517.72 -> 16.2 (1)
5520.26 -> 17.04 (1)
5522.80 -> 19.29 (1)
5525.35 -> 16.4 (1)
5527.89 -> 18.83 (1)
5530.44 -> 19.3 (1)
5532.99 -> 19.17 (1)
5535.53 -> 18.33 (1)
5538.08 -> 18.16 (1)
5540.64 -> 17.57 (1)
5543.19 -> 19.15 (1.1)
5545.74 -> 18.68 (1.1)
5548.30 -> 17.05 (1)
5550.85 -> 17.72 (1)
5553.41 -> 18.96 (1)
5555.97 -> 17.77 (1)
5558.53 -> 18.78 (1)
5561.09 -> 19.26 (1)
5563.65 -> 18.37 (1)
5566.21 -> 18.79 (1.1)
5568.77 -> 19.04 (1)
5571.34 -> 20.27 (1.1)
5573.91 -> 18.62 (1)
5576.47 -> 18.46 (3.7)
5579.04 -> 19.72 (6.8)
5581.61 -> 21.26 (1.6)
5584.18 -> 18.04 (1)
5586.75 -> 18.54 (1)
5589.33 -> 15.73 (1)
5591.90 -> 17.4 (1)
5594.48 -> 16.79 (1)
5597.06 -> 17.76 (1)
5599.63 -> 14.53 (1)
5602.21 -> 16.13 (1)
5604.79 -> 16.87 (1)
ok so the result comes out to 18.3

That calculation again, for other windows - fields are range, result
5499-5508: 16.1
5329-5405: 18.2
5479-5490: 17.5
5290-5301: 16.2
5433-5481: 17.5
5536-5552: 18.1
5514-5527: 17.1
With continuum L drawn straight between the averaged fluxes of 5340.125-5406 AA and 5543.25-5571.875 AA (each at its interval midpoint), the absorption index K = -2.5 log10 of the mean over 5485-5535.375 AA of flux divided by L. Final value 0.08 mag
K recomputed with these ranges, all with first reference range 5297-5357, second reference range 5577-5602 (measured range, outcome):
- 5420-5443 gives -0.15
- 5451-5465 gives 0.11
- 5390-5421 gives -0.09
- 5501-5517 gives 0.08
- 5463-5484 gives -0.03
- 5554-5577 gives -0.07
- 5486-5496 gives -0.02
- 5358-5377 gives -0.09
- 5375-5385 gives -0.14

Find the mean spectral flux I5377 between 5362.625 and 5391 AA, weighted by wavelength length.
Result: 19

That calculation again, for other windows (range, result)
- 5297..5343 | 16.6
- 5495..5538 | 17.3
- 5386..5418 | 18.5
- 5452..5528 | 17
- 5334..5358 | 17.3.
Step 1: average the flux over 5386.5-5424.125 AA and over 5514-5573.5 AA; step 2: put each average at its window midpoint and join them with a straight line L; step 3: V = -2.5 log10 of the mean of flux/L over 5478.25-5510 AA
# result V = 0.080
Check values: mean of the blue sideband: 18.9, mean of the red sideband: 18.3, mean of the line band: 17.2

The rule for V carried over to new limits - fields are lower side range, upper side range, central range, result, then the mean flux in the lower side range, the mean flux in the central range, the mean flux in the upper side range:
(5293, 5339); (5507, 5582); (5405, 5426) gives -0.09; 16.6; 18.8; 18.3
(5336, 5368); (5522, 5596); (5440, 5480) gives 0.06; 17.9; 17.2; 18.5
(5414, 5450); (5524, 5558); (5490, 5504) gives 0.10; 19.4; 17.1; 18.2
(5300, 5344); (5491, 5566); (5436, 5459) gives -0.01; 16.7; 17.5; 17.8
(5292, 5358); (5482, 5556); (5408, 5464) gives -0.06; 16.9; 18.2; 17.6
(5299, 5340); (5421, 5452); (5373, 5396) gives -0.08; 16.7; 19.2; 18.8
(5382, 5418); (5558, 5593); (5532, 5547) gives 0.01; 18.6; 18.5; 18.7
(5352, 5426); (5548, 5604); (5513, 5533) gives 0.05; 18.9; 17.6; 18.1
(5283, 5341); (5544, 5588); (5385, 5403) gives -0.10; 16.6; 19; 18.8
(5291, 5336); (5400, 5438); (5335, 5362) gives -0.01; 16.7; 17.6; 18.9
